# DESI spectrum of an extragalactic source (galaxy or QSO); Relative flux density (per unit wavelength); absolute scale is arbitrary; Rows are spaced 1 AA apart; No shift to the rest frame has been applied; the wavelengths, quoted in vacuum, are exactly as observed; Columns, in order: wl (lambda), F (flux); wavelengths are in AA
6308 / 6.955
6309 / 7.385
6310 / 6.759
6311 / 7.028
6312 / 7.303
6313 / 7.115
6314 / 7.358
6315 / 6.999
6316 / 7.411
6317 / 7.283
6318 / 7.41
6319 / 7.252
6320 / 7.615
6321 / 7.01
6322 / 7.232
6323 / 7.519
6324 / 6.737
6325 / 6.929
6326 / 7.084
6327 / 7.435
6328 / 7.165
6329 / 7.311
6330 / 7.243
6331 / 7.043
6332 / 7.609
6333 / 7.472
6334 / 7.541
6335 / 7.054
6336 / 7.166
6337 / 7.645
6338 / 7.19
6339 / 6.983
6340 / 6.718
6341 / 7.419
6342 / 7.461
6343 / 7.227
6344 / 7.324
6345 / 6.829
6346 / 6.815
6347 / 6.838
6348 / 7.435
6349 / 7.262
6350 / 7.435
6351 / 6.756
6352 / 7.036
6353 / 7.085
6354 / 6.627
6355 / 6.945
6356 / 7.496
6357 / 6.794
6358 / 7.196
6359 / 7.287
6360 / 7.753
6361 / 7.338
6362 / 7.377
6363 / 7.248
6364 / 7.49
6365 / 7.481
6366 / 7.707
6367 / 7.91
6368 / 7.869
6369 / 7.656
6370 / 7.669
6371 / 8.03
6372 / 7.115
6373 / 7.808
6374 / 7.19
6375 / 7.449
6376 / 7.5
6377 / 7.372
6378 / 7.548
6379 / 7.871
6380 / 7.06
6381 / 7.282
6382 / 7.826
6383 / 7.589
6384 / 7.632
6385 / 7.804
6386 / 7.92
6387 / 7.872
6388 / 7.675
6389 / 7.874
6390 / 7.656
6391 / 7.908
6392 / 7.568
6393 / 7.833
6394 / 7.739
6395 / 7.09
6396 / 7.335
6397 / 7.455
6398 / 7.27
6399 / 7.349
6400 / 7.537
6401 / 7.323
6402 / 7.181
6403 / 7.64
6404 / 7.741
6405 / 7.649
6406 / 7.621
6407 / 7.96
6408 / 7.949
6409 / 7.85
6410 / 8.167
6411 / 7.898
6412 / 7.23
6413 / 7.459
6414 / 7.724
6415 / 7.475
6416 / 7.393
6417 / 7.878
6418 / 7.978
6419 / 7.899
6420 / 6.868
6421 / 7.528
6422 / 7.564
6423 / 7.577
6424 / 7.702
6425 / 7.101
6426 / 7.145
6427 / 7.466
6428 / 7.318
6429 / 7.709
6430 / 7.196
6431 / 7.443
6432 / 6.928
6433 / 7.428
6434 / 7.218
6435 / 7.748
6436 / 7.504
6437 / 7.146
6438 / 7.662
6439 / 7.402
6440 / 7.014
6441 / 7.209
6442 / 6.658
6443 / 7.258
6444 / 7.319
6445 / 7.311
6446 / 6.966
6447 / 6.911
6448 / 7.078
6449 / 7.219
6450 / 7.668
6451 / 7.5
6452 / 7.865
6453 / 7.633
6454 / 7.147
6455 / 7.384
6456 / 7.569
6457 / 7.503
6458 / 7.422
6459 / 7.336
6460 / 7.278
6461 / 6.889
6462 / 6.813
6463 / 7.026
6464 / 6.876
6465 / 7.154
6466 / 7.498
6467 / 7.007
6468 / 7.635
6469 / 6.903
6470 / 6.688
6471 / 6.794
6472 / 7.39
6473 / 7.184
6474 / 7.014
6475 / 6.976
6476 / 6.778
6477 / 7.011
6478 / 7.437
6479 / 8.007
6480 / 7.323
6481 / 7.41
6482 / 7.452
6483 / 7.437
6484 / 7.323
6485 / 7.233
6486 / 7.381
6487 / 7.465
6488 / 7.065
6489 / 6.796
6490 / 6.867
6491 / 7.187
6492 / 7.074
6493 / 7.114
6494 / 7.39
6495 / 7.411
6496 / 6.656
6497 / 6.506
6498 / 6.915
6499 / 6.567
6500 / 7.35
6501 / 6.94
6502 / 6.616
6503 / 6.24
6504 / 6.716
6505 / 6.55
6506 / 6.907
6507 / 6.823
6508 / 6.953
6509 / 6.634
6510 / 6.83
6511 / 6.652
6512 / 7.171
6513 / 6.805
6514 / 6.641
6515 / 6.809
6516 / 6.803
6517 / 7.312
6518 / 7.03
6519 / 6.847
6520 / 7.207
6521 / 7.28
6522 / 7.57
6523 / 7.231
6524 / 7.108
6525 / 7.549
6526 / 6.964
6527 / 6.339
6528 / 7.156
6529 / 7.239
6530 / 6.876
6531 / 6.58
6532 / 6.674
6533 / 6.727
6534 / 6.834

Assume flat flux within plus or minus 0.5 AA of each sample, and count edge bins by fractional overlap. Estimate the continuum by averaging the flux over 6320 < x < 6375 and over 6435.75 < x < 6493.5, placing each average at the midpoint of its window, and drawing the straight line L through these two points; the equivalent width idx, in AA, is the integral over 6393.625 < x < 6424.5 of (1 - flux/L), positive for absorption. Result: -1.4 AA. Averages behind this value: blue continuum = 7.28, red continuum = 7.23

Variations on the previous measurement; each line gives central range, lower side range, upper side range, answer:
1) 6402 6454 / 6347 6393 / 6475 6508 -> -1.3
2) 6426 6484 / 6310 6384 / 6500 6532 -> -1.7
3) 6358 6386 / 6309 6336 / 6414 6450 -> -1.0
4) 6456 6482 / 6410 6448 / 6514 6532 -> 0.2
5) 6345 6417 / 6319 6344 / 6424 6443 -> -2.1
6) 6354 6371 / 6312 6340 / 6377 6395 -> 0.1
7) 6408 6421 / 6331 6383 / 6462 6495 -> -0.7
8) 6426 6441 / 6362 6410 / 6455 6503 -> 0.0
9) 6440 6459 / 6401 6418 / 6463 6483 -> 0.2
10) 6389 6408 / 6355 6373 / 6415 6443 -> -0.3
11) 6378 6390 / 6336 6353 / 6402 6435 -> -0.5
